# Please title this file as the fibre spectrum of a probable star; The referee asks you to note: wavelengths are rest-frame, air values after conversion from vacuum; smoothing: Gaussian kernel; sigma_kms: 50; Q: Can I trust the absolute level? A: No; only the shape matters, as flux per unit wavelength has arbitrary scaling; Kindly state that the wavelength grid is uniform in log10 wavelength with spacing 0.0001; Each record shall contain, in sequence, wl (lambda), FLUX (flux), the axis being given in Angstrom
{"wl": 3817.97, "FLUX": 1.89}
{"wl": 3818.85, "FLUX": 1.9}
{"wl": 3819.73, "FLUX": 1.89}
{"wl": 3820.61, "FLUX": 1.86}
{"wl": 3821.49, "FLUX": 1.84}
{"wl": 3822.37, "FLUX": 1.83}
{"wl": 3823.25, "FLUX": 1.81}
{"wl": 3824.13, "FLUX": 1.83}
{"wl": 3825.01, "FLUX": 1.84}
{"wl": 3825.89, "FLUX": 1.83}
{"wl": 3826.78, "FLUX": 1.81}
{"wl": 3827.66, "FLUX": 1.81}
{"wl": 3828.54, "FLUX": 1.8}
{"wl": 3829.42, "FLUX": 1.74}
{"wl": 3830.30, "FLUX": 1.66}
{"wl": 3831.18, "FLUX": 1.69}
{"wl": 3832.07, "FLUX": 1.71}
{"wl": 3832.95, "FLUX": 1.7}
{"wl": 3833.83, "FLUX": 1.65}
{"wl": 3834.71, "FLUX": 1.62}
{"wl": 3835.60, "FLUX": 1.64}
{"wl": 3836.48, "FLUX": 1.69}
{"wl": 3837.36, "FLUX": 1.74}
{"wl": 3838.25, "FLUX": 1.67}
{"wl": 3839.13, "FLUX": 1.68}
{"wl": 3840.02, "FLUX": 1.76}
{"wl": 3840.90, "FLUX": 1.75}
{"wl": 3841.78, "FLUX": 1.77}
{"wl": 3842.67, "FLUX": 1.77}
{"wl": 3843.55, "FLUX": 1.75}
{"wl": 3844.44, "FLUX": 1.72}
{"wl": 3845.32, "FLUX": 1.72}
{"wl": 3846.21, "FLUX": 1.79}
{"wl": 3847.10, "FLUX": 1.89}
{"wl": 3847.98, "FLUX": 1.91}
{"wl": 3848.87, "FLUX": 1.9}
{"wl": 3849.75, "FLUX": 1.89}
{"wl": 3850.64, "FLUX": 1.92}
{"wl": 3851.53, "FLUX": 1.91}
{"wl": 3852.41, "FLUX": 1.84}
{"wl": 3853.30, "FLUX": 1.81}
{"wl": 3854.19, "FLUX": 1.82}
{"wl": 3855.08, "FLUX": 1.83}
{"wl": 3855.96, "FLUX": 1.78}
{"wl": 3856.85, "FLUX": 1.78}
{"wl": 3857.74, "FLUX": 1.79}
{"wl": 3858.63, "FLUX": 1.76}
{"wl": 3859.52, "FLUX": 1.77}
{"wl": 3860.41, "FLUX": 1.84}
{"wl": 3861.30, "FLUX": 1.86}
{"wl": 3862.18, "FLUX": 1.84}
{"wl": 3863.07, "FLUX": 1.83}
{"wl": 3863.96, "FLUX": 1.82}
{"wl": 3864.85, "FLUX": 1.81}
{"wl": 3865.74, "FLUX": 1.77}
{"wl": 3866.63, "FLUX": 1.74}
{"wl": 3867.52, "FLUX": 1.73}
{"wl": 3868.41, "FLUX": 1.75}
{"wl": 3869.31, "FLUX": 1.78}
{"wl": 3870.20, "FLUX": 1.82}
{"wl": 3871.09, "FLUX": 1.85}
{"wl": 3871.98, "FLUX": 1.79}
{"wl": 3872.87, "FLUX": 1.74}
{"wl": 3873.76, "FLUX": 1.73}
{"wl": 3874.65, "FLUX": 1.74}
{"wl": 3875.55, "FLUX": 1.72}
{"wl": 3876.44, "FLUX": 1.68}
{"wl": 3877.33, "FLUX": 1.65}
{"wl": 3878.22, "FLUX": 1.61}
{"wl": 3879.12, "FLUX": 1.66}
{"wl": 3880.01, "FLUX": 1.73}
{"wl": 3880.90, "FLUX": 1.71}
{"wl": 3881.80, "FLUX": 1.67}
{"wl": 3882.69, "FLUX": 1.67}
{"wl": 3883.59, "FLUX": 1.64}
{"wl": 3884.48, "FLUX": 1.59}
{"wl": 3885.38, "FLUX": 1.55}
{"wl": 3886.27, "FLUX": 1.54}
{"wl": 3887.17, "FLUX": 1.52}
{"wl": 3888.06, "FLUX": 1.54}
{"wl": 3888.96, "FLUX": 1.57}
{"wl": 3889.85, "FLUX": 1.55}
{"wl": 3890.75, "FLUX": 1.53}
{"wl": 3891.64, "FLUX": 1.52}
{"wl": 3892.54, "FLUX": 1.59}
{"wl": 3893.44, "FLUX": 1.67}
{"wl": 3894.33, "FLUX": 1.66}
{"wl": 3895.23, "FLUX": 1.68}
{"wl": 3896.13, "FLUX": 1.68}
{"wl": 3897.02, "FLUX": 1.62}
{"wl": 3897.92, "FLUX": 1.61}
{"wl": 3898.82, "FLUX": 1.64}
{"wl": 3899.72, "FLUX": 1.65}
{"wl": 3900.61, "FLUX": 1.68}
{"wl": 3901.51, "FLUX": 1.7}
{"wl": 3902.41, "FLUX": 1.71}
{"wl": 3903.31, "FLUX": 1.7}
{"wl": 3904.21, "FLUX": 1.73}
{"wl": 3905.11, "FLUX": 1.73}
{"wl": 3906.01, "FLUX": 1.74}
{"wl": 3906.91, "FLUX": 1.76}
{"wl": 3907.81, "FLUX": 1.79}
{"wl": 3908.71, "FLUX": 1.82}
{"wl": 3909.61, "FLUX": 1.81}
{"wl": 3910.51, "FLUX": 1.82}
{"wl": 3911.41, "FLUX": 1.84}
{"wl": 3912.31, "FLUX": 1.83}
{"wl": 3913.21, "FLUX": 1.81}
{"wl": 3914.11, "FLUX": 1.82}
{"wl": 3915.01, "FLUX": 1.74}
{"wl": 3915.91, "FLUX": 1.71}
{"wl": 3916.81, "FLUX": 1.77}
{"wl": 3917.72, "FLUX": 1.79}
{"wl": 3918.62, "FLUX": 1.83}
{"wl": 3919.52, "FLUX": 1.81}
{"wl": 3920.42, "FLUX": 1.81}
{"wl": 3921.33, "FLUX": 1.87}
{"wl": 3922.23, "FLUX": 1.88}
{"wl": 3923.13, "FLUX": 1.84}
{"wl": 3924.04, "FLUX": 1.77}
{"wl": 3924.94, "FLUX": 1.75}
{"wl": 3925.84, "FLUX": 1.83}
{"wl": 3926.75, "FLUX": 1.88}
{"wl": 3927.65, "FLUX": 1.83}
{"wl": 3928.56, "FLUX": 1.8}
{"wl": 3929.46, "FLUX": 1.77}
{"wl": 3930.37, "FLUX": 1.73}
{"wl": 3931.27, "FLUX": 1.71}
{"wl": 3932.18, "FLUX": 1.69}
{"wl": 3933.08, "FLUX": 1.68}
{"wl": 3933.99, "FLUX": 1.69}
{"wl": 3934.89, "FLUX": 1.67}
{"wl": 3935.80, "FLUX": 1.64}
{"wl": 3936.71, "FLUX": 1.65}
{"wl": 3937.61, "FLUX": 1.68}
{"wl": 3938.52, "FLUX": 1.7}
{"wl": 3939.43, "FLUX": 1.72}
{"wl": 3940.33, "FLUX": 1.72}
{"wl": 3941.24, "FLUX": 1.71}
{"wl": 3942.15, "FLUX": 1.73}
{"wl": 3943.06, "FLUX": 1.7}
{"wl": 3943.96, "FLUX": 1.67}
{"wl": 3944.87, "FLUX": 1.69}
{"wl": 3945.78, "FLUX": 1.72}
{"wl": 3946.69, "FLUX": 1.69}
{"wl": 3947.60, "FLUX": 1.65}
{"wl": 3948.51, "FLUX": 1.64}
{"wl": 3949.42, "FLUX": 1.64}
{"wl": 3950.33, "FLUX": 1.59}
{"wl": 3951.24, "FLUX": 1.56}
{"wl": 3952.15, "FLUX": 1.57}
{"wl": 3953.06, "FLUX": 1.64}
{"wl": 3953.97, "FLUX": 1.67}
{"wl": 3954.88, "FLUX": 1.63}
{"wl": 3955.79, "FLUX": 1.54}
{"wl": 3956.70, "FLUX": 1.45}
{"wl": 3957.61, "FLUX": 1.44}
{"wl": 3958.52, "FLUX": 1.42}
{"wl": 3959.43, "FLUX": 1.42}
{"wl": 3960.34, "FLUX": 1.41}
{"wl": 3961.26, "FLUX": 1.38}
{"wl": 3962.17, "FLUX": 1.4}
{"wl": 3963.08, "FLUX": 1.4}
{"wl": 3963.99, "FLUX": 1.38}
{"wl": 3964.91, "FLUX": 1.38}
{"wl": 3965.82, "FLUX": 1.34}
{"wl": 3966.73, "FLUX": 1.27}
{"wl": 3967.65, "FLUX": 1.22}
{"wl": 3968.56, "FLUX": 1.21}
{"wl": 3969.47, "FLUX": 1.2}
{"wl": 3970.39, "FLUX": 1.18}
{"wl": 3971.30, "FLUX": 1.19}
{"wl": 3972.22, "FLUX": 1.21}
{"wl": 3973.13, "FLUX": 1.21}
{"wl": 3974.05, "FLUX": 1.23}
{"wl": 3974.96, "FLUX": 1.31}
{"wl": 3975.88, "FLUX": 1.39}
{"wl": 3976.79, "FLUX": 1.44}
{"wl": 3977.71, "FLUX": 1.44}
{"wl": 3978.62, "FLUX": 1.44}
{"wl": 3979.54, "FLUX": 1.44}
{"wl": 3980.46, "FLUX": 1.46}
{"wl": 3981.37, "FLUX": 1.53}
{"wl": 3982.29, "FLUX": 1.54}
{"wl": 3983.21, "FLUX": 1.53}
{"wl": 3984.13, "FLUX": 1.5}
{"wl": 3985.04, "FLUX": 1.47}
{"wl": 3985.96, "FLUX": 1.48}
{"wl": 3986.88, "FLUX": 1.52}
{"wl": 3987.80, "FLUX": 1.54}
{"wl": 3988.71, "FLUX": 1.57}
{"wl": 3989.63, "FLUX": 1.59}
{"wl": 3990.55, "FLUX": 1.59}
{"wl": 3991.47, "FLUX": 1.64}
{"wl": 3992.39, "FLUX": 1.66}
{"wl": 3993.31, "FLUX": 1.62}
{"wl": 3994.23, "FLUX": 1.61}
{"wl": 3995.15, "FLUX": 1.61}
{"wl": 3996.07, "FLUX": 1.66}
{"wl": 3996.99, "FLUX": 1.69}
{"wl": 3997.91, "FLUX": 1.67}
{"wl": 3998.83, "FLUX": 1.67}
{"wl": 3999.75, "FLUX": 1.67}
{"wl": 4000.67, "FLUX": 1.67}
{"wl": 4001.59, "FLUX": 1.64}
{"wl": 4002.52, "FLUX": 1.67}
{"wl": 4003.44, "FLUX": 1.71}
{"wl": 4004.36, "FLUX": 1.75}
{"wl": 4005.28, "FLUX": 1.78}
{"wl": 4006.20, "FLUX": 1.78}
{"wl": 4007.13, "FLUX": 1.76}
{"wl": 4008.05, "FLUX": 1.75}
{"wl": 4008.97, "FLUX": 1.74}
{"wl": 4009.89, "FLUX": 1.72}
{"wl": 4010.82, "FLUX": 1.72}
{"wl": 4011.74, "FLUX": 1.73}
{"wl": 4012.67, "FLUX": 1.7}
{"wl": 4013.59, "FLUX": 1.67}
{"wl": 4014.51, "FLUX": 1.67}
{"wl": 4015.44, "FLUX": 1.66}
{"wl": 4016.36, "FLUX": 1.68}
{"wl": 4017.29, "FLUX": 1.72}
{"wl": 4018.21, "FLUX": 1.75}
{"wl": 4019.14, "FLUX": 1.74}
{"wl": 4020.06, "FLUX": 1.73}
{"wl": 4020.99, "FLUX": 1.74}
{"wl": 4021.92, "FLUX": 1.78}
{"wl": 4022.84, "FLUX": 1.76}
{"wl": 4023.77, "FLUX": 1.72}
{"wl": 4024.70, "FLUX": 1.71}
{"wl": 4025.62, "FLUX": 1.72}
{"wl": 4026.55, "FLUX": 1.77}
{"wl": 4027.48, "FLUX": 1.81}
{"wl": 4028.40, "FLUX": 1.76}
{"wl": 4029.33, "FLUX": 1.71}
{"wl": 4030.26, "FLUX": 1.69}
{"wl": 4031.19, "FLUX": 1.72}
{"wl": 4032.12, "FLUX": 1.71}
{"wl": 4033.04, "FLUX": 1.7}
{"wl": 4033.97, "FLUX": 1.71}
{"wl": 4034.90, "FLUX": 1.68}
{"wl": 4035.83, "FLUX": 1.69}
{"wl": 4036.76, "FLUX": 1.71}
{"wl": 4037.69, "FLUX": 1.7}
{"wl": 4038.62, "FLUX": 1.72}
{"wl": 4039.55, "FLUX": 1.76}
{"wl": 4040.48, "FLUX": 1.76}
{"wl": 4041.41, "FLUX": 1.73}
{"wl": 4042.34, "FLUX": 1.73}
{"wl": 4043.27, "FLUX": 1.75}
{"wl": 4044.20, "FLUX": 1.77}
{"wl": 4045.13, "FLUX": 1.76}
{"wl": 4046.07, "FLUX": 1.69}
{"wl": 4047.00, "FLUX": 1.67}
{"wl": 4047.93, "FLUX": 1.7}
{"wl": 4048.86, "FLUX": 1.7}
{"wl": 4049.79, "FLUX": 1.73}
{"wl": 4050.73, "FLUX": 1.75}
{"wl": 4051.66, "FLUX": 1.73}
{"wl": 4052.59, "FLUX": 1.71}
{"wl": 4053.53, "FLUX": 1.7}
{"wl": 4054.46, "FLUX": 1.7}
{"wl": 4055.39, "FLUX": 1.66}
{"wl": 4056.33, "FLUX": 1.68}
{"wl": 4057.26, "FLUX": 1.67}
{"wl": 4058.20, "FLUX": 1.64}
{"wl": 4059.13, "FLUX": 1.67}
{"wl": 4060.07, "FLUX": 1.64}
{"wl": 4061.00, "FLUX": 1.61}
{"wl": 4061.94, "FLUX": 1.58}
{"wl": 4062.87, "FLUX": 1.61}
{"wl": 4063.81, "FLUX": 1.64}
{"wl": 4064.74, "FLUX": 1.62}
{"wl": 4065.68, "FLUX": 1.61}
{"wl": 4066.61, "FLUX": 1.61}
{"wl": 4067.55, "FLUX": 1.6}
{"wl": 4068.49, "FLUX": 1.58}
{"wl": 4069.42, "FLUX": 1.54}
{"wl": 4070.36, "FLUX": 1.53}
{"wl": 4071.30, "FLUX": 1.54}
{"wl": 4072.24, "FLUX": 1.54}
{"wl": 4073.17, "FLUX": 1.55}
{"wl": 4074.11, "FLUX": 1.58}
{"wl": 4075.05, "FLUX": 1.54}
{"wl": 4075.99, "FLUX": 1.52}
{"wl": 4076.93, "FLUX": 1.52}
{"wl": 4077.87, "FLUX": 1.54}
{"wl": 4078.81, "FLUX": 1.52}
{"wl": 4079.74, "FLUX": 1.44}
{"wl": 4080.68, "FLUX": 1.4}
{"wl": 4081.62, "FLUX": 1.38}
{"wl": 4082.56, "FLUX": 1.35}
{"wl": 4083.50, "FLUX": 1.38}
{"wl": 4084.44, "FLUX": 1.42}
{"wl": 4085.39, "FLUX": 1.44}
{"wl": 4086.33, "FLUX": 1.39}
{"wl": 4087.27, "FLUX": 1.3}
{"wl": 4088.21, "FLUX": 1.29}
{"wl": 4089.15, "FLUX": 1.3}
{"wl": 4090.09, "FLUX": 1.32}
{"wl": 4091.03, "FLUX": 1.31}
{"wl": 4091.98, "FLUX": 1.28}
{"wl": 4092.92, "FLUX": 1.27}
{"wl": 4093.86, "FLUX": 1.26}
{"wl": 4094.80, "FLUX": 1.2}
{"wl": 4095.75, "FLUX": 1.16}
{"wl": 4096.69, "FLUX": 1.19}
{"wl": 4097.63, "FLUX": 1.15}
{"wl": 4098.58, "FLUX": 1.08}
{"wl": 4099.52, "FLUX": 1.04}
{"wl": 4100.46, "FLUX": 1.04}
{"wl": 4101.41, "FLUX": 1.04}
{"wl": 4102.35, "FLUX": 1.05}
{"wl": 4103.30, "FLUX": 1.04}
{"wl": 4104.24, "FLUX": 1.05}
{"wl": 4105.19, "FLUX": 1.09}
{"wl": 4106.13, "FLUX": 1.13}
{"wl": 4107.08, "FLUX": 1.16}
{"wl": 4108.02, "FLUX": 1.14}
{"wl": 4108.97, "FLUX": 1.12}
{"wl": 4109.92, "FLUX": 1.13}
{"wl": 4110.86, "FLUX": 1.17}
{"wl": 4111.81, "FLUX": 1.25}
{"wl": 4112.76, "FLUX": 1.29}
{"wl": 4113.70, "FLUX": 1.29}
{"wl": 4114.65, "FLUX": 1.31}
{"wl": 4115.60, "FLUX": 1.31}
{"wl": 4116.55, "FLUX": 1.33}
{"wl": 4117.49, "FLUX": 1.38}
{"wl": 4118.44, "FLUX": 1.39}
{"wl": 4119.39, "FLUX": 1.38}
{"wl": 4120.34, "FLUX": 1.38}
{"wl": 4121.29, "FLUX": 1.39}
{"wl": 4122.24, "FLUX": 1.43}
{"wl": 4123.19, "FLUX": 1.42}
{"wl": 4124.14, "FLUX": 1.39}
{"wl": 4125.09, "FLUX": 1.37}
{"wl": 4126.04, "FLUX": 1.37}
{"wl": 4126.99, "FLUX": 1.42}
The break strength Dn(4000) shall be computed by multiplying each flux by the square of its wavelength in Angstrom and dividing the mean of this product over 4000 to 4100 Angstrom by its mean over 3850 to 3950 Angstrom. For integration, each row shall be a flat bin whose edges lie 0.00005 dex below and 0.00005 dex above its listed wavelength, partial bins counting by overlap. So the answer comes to 1.00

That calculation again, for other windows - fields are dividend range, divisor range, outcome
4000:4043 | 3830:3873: 1.06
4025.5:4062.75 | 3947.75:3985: 1.25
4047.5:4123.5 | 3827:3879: 0.89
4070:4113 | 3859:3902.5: 0.85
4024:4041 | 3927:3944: 1.06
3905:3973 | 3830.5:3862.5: 0.96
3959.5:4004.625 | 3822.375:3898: 0.91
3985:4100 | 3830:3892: 1.01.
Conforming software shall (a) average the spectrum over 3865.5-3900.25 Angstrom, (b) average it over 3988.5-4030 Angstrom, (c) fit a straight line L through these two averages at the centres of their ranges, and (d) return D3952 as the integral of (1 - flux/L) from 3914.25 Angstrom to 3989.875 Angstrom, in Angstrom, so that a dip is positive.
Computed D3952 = 4.9 Angstrom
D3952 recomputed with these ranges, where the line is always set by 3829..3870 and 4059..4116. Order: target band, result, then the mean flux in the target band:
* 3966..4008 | 0.43 Angstrom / 1.51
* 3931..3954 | -0.86 Angstrom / 1.67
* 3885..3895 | 0.78 Angstrom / 1.57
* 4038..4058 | -4.13 Angstrom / 1.72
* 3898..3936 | -2.50 Angstrom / 1.76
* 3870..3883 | 0.07 Angstrom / 1.72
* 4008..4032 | -4.13 Angstrom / 1.72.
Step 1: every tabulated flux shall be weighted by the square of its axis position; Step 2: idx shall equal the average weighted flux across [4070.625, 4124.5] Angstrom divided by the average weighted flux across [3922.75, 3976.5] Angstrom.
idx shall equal 0.90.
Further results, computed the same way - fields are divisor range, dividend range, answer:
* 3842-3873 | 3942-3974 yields 0.85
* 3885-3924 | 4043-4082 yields 1.02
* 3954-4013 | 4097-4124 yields 0.85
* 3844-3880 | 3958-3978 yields 0.78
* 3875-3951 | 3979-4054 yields 1.04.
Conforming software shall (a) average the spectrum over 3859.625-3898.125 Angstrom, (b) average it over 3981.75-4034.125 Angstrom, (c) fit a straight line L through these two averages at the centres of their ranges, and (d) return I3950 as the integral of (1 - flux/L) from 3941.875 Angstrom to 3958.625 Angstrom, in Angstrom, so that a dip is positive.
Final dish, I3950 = 0.7 Angstrom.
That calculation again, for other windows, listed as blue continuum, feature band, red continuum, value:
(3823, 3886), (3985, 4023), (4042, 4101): -2.2 Angstrom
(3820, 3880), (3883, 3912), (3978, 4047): 1.4 Angstrom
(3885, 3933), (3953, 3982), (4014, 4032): 5.8 Angstrom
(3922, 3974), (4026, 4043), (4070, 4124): -3.7 Angstrom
